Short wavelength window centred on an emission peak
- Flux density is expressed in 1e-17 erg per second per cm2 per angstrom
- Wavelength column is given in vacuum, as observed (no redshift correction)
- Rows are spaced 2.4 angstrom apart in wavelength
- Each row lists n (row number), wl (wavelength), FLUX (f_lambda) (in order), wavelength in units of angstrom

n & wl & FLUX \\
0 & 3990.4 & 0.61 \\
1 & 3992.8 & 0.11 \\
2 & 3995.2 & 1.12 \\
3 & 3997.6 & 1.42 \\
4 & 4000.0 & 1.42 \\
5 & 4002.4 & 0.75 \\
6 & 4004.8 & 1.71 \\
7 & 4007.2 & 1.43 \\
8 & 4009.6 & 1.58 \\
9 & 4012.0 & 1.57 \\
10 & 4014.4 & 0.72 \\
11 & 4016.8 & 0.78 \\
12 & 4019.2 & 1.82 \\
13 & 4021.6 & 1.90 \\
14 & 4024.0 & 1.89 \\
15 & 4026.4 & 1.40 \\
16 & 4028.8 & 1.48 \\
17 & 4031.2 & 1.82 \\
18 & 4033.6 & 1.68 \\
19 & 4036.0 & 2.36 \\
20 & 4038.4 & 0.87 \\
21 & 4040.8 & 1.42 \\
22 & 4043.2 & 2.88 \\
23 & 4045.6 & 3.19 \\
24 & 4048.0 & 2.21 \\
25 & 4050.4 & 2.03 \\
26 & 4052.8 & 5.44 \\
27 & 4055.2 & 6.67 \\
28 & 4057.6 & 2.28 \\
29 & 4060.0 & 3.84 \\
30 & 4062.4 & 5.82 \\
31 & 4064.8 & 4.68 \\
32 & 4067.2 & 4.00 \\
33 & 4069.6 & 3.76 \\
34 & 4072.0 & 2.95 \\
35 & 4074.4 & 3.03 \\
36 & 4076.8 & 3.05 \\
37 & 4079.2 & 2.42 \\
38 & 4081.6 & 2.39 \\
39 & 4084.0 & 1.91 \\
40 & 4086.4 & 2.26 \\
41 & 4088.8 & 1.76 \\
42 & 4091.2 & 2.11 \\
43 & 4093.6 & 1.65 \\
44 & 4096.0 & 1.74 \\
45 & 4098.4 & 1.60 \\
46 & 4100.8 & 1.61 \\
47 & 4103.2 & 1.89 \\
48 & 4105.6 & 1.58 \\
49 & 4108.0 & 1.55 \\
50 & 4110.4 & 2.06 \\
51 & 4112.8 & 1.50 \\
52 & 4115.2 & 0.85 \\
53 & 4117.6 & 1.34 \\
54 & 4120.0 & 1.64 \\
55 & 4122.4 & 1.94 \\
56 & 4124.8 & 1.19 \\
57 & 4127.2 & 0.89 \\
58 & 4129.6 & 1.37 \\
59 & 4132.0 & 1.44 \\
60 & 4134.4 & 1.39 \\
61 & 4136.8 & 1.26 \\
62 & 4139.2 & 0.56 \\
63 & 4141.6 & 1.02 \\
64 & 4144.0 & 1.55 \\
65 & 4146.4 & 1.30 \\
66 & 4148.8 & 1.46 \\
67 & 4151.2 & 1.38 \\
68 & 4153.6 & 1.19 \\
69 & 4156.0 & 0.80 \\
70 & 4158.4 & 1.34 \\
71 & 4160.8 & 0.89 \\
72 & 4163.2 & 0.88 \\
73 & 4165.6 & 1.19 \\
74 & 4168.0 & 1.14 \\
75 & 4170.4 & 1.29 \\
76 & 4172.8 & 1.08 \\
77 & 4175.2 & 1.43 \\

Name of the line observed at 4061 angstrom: Lyman alpha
